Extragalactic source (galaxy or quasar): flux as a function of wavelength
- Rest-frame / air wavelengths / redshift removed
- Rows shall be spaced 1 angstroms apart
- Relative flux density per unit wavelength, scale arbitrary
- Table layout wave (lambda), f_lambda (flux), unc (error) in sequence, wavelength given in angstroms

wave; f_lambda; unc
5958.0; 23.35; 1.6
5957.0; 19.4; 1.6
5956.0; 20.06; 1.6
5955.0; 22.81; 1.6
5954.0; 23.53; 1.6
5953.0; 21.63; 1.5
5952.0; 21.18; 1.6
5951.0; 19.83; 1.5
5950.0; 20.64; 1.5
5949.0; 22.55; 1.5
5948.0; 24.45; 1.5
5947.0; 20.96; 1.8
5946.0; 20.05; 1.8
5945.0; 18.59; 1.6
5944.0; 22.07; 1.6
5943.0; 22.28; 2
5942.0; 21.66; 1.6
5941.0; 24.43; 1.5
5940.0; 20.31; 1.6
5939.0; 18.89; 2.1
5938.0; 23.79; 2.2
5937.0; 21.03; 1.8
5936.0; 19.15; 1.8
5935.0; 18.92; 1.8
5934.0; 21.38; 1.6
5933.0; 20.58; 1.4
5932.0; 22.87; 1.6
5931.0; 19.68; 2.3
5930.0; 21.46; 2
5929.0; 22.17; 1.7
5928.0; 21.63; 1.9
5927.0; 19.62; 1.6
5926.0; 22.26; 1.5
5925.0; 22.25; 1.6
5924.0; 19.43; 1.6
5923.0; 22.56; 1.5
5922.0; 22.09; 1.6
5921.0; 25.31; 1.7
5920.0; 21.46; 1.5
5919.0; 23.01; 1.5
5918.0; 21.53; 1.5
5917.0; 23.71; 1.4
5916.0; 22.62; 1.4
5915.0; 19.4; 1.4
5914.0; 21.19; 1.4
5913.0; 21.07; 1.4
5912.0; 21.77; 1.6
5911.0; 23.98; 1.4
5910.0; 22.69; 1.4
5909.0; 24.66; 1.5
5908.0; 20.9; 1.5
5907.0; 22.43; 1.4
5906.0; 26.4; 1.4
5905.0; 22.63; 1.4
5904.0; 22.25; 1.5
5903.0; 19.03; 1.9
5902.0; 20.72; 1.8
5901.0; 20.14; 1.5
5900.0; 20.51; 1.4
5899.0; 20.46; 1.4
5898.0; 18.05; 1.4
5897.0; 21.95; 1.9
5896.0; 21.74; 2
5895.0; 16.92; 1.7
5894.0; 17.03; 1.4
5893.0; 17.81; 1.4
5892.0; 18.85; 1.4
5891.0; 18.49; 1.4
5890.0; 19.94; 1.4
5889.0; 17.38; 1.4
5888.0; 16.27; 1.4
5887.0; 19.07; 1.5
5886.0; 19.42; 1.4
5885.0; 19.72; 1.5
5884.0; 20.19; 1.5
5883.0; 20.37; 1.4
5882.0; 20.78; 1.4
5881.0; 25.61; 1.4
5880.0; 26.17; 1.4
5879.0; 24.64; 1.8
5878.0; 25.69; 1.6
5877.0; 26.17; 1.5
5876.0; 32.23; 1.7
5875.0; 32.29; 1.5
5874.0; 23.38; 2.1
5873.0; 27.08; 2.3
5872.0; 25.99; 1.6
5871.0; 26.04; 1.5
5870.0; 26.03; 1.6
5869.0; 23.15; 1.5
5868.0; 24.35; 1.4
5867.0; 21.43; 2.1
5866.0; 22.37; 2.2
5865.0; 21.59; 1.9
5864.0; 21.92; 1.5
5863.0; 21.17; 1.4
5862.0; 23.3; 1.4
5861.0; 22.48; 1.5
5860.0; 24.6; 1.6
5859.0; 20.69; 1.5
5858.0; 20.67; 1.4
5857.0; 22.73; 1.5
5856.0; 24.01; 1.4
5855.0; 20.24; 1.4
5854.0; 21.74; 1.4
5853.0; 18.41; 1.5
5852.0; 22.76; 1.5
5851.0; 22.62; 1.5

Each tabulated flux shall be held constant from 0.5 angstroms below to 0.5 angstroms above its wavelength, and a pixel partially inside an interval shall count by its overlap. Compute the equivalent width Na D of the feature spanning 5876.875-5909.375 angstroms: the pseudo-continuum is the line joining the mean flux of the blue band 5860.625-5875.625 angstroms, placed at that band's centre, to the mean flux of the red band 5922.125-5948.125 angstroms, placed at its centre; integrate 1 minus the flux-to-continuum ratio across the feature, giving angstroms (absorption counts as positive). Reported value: 3.1 angstroms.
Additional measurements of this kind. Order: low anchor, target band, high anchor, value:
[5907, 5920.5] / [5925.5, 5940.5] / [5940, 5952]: 0.6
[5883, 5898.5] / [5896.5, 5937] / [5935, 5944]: -2.8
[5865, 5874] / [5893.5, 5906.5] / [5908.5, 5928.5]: 1.3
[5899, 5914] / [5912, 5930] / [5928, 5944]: -0.2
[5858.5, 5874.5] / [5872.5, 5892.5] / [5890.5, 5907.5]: -0.6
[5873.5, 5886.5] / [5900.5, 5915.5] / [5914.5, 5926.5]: 0.6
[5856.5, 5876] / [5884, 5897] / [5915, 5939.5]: 2.4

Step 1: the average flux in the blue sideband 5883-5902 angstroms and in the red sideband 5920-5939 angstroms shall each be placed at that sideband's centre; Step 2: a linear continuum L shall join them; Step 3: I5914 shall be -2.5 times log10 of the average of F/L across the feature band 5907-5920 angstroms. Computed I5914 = -0.09 mag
